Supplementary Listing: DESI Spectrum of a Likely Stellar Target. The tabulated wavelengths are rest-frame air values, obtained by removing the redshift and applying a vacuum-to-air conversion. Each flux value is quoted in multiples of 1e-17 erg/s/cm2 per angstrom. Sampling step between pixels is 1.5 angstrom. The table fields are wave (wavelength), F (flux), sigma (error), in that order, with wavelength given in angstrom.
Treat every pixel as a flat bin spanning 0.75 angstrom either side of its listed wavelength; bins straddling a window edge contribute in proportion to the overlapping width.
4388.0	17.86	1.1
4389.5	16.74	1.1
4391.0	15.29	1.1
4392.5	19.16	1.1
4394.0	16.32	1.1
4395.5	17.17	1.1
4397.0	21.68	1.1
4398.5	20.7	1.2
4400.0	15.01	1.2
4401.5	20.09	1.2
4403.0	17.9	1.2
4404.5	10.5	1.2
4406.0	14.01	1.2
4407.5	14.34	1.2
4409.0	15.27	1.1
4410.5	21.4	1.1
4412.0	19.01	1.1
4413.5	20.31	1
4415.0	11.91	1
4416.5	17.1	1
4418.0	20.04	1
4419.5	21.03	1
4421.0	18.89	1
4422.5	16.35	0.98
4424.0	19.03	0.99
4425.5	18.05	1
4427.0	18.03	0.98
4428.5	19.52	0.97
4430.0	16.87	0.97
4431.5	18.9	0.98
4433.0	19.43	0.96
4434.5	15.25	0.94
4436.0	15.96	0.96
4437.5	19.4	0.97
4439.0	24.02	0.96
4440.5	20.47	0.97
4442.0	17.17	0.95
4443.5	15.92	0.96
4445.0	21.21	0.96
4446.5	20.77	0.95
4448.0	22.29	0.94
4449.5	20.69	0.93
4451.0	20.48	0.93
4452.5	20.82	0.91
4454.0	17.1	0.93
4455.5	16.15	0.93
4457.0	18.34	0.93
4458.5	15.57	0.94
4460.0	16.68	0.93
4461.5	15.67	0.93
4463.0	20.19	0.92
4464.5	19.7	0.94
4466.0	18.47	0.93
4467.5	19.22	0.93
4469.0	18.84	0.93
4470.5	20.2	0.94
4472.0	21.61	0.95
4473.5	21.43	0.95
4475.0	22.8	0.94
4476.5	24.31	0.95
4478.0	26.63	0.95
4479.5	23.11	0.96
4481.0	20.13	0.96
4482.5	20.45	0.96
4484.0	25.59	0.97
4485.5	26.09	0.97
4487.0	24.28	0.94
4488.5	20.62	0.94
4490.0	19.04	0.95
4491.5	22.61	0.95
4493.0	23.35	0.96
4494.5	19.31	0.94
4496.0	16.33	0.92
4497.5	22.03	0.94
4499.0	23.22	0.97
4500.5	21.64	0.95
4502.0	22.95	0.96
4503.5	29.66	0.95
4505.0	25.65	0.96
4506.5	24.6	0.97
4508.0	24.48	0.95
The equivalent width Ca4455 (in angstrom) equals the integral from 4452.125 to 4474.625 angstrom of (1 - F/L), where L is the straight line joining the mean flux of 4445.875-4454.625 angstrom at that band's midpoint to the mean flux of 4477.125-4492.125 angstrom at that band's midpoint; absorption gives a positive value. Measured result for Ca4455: 2.8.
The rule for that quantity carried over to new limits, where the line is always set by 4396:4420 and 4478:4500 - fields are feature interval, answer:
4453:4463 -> 1.6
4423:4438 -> 0.6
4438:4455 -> -0.3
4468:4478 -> -0.3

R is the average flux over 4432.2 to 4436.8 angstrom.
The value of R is 16.9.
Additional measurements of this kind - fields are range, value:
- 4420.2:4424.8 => 18.1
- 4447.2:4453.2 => 21.1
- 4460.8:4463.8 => 18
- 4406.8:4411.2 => 17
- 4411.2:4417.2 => 17.1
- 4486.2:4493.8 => 22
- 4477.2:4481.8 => 23.3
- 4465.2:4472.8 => 19.7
